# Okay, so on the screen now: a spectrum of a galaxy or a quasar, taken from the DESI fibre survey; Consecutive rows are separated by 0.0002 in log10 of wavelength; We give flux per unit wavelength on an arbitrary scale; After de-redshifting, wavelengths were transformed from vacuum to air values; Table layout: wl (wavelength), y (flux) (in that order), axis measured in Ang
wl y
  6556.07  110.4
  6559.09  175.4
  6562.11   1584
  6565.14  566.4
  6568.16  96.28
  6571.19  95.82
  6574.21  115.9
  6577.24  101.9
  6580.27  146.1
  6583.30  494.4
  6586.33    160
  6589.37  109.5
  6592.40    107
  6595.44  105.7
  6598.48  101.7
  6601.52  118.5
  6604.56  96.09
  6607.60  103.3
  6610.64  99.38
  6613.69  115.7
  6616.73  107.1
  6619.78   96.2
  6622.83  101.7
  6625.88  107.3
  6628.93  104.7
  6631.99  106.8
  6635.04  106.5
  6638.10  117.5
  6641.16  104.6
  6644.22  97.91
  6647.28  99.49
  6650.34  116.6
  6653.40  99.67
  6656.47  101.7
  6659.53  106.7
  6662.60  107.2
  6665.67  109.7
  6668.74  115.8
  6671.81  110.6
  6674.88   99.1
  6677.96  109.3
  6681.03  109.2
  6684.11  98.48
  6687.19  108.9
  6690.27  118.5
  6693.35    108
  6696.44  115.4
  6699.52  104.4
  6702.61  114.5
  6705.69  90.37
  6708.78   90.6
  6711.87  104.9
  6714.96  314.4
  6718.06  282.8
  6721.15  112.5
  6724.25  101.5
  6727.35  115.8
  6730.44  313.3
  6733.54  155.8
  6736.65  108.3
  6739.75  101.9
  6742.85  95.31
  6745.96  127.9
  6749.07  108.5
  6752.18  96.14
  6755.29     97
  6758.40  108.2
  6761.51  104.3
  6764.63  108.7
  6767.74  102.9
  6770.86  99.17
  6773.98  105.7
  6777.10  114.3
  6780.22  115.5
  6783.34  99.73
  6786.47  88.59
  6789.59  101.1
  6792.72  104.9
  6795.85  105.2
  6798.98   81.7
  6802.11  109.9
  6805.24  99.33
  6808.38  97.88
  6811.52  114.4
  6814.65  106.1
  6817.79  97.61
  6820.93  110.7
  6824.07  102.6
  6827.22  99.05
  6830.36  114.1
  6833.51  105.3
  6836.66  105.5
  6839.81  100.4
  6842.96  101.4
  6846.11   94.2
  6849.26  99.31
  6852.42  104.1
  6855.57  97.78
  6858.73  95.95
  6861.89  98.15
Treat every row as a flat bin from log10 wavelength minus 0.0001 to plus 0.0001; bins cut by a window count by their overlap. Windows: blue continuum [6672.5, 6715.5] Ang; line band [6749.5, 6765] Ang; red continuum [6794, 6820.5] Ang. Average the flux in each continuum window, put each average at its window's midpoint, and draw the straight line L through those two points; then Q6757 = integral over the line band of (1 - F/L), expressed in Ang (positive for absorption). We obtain 0.75 Ang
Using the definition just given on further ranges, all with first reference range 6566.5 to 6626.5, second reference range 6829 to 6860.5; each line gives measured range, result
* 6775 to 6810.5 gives 1.9 Ang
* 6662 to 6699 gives 3.5 Ang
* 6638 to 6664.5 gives 4.0 Ang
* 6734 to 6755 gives 0.9 Ang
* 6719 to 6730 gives -2.3 Ang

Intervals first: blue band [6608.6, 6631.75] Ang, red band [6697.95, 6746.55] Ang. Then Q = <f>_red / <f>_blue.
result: 1.4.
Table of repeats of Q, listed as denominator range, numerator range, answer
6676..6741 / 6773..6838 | 0.76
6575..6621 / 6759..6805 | 0.75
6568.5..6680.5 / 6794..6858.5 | 0.86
